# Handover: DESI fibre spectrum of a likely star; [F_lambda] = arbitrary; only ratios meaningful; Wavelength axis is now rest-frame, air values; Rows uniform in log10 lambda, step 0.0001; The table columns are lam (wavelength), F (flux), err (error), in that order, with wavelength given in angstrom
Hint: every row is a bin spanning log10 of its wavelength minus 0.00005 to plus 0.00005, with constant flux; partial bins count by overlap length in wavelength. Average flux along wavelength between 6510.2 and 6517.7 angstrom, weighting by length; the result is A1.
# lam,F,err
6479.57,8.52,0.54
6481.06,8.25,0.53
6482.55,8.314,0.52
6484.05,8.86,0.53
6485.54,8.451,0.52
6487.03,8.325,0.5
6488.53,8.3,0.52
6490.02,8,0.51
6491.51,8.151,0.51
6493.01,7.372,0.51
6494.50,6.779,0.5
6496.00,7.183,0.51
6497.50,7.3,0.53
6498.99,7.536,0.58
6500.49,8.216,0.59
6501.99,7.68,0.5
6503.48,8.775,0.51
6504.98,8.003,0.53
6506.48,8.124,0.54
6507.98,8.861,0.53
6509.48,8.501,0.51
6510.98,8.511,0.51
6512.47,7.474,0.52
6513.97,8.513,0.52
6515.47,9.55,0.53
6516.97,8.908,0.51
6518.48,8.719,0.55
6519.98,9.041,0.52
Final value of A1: 8.6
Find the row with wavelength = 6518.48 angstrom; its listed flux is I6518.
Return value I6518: 8.719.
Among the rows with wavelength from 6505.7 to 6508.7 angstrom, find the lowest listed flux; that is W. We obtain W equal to 8.124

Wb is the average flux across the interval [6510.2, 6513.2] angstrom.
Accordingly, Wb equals 8.02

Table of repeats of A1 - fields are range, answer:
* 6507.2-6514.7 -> 8.38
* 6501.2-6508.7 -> 8.28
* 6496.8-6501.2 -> 7.69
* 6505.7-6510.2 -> 8.48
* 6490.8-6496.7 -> 7.36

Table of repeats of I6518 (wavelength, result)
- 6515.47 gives 9.55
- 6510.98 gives 8.511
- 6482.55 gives 8.314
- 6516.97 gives 8.908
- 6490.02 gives 8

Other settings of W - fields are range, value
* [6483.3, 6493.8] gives 7.372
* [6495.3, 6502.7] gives 7.183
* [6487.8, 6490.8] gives 8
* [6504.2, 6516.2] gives 7.474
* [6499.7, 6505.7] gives 7.68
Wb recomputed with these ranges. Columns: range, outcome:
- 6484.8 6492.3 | 8.24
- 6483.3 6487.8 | 8.54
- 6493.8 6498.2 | 7.07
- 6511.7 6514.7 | 8.02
